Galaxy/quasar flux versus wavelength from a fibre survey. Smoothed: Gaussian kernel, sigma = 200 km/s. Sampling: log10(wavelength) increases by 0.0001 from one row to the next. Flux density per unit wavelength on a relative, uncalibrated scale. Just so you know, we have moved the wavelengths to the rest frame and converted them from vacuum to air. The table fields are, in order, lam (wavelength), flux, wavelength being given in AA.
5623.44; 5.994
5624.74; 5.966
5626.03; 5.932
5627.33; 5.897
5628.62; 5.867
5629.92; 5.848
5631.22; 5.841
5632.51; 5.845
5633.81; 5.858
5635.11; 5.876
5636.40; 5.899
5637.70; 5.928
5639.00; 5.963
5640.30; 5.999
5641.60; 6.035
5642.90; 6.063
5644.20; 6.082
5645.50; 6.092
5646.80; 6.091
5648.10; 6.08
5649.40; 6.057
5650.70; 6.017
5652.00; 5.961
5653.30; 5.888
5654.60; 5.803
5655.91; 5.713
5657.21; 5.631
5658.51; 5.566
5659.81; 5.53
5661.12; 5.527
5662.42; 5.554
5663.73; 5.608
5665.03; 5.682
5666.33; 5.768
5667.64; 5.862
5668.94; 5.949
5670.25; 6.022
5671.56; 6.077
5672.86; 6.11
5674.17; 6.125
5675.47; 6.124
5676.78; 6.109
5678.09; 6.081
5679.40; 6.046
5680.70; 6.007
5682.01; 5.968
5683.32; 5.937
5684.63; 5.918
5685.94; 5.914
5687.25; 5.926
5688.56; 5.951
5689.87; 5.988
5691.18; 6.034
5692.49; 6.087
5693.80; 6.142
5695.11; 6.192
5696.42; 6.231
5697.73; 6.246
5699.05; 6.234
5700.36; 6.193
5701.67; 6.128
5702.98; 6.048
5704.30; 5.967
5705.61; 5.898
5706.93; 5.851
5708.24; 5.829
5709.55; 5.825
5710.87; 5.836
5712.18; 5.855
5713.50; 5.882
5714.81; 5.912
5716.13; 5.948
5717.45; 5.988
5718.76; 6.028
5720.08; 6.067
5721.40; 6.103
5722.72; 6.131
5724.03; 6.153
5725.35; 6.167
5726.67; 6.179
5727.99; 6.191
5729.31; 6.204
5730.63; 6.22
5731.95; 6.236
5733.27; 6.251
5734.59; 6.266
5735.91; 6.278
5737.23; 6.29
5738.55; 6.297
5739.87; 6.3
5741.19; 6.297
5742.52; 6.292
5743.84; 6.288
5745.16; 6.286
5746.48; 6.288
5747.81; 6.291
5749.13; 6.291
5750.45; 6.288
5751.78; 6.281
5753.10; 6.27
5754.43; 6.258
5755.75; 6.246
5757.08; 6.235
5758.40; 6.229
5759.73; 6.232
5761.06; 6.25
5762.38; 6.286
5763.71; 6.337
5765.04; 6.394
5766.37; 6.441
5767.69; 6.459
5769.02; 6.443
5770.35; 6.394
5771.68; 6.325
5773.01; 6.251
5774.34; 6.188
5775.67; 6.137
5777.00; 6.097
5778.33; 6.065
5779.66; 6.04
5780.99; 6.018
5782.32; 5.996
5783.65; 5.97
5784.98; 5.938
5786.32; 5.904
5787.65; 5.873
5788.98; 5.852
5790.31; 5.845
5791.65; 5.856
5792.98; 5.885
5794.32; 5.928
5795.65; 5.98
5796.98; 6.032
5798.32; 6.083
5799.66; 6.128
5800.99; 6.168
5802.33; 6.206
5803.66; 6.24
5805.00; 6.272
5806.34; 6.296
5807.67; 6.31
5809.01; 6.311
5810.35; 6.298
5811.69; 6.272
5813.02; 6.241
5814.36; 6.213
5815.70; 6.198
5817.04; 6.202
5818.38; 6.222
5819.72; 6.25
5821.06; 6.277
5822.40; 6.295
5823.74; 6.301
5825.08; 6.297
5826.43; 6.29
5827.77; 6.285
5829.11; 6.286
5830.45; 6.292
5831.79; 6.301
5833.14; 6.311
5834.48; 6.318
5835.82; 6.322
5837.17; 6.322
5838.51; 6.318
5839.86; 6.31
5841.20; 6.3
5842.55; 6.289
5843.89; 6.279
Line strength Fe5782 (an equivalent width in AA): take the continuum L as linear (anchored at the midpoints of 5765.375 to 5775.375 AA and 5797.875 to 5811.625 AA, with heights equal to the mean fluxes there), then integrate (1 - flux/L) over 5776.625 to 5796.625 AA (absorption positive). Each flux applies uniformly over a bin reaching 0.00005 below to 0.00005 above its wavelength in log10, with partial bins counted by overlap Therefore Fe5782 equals 1.10 AA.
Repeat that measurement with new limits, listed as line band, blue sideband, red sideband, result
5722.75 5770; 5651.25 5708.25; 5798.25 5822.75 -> -1.41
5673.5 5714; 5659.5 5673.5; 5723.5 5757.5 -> -0.38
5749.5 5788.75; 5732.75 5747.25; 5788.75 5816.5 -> 0.09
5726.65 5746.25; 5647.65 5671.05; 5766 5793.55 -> -0.91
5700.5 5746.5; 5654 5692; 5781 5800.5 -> -1.52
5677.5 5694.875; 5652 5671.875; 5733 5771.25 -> -0.32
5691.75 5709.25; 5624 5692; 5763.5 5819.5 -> -0.25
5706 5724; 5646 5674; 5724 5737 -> 0.54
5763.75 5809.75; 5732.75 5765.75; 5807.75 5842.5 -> 1.10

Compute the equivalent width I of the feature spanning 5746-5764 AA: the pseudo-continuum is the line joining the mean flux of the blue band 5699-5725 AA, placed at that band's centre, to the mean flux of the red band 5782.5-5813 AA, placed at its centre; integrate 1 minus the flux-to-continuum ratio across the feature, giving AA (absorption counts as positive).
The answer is -0.7 AA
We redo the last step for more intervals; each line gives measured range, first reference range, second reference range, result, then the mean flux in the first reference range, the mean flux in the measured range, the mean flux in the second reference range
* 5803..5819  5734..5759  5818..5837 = 0.1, 6.28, 6.26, 6.29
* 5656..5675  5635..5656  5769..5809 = 0.7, 5.98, 5.79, 6.09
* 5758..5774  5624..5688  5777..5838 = -0.6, 5.91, 6.33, 6.16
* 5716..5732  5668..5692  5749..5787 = 0.0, 6.01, 6.12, 6.21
